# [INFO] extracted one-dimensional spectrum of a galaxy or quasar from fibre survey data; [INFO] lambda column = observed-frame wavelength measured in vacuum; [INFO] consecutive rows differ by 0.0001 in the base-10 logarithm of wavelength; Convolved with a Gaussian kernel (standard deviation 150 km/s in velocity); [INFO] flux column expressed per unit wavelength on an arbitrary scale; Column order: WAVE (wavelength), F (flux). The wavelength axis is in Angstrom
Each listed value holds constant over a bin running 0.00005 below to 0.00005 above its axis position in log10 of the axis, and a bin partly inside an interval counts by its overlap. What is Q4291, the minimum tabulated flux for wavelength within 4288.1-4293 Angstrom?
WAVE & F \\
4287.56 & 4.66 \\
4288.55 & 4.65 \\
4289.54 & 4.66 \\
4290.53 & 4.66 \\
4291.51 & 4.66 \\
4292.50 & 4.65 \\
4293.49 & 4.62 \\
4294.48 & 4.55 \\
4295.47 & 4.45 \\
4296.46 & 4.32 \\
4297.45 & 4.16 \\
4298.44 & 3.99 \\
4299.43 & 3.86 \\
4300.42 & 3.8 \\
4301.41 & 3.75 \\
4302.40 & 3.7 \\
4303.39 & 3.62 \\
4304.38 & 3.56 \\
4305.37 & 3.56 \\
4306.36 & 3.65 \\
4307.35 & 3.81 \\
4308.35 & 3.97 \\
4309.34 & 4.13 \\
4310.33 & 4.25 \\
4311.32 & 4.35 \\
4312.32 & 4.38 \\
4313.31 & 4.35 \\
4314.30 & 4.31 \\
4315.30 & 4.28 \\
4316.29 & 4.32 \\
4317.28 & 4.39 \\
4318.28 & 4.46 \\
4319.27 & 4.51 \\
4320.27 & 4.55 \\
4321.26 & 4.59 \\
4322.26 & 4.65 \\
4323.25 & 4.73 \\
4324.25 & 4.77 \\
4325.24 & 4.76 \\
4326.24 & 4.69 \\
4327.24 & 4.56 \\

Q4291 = 4.65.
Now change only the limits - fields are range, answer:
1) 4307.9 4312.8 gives 3.97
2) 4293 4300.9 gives 3.8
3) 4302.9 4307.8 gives 3.56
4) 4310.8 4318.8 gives 4.28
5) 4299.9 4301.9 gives 3.75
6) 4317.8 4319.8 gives 4.46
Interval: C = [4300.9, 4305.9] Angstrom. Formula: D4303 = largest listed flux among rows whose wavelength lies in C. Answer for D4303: 3.75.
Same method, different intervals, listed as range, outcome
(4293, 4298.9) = 4.62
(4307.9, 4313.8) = 4.38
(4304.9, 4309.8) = 4.13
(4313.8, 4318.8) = 4.46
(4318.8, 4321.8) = 4.59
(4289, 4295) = 4.66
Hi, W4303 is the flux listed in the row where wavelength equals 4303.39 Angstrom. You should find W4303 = 3.62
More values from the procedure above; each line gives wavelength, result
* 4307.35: 3.81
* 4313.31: 4.35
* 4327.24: 4.56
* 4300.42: 3.8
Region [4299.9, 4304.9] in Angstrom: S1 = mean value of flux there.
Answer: 3.69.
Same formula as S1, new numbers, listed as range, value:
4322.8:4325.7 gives 4.76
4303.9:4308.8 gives 3.71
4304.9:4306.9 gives 3.62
